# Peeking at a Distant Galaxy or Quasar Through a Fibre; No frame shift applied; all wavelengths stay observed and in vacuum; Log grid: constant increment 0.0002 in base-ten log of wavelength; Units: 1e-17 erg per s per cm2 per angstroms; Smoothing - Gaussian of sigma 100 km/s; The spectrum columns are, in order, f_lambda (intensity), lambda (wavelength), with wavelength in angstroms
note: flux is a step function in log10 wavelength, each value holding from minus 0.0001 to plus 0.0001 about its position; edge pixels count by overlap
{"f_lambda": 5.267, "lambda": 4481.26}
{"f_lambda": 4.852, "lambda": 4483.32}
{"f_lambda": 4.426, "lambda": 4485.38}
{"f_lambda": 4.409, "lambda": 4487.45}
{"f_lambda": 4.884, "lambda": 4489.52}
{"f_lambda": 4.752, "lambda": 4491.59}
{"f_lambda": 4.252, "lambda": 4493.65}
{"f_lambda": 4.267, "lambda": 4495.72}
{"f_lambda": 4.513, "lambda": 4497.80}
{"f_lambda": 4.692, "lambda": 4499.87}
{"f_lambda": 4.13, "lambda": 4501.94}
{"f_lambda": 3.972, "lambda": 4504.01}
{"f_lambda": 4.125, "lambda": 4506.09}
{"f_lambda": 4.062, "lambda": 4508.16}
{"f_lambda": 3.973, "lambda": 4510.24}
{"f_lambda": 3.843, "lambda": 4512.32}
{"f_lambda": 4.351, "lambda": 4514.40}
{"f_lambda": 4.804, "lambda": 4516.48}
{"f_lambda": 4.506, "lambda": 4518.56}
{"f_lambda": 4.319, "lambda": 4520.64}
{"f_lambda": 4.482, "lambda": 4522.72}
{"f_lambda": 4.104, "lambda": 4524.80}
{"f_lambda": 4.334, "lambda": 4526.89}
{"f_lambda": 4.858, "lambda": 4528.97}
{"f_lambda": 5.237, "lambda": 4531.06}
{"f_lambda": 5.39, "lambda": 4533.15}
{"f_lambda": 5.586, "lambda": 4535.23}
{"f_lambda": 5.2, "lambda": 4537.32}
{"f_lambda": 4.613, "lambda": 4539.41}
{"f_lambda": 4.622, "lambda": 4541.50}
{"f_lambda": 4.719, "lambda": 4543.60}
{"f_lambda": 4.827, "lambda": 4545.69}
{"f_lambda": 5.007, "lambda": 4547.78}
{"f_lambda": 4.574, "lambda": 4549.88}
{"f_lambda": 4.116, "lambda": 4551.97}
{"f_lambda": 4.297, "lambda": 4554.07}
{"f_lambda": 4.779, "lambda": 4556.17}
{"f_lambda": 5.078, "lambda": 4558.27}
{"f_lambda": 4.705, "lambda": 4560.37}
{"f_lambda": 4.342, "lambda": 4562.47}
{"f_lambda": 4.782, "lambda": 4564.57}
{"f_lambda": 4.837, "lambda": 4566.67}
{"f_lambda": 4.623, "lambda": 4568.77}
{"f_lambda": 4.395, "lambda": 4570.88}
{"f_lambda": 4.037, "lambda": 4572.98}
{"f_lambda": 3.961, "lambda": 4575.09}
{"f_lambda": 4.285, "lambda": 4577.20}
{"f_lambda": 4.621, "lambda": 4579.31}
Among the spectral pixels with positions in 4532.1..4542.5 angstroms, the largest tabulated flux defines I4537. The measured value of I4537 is 5.586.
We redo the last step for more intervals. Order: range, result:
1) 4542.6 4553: 5.007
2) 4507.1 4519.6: 4.804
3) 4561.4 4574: 4.837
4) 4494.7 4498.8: 4.513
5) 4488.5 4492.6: 4.884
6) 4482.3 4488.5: 4.852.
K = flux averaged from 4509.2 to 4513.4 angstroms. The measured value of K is 3.91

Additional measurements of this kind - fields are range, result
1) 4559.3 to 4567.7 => 4.67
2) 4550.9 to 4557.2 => 4.4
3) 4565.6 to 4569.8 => 4.74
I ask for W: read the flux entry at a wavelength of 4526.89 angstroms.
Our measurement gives 4.334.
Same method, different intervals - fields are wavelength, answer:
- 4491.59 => 4.752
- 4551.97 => 4.116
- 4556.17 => 4.779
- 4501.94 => 4.13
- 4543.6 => 4.719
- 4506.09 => 4.125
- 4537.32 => 5.2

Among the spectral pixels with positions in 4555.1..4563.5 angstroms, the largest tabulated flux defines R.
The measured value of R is 5.078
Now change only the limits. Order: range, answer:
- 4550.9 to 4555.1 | 4.297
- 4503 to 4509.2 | 4.125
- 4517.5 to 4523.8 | 4.506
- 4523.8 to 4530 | 4.858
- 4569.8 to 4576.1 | 4.395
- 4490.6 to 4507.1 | 4.752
